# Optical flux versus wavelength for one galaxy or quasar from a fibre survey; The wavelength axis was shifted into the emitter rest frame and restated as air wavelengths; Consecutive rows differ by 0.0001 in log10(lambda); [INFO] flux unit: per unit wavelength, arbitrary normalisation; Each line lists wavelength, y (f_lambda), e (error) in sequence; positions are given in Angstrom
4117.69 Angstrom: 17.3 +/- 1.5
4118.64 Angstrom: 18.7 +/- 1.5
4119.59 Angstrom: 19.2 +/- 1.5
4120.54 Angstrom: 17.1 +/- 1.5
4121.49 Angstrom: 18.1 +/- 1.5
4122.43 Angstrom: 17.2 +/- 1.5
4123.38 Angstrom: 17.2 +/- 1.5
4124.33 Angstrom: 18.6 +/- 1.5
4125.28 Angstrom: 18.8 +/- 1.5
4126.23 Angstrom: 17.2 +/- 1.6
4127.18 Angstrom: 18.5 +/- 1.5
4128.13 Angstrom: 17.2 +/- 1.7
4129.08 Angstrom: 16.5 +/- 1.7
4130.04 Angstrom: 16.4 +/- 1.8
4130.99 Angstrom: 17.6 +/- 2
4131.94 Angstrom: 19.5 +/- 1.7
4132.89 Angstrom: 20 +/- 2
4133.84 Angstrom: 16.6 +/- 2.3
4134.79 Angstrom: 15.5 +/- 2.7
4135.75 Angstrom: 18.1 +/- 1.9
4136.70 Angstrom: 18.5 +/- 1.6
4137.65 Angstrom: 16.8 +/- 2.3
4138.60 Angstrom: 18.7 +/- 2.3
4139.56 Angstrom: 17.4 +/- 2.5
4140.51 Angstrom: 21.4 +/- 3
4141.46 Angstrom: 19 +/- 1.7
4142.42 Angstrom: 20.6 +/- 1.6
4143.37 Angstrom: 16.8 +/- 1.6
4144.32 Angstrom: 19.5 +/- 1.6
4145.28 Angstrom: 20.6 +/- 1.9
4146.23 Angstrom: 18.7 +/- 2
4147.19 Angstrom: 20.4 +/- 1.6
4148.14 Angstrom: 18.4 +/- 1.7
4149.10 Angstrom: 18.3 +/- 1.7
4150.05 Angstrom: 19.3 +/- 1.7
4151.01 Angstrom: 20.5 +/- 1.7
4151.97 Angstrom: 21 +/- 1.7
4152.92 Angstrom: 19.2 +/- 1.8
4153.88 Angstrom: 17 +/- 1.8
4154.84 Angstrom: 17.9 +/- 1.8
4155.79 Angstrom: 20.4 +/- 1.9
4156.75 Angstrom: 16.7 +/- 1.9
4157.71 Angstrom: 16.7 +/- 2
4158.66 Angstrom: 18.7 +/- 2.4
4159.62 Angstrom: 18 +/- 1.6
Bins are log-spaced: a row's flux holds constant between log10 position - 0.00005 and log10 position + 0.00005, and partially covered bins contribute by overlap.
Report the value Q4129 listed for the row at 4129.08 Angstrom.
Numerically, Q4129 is 16.5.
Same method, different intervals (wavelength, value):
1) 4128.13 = 17.2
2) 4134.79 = 15.5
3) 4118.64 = 18.7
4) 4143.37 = 16.8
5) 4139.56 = 17.4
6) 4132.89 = 20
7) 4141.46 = 19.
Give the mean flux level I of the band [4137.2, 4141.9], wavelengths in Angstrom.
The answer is 18.7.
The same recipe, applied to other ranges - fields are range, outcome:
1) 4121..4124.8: 17.8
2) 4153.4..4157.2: 18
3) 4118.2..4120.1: 18.9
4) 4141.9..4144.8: 19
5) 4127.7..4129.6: 16.8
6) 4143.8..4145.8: 20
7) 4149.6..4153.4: 20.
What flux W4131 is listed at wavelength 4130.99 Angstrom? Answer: 17.6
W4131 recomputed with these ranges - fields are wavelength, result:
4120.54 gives 17.1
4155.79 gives 20.4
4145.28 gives 20.6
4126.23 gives 17.2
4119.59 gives 19.2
